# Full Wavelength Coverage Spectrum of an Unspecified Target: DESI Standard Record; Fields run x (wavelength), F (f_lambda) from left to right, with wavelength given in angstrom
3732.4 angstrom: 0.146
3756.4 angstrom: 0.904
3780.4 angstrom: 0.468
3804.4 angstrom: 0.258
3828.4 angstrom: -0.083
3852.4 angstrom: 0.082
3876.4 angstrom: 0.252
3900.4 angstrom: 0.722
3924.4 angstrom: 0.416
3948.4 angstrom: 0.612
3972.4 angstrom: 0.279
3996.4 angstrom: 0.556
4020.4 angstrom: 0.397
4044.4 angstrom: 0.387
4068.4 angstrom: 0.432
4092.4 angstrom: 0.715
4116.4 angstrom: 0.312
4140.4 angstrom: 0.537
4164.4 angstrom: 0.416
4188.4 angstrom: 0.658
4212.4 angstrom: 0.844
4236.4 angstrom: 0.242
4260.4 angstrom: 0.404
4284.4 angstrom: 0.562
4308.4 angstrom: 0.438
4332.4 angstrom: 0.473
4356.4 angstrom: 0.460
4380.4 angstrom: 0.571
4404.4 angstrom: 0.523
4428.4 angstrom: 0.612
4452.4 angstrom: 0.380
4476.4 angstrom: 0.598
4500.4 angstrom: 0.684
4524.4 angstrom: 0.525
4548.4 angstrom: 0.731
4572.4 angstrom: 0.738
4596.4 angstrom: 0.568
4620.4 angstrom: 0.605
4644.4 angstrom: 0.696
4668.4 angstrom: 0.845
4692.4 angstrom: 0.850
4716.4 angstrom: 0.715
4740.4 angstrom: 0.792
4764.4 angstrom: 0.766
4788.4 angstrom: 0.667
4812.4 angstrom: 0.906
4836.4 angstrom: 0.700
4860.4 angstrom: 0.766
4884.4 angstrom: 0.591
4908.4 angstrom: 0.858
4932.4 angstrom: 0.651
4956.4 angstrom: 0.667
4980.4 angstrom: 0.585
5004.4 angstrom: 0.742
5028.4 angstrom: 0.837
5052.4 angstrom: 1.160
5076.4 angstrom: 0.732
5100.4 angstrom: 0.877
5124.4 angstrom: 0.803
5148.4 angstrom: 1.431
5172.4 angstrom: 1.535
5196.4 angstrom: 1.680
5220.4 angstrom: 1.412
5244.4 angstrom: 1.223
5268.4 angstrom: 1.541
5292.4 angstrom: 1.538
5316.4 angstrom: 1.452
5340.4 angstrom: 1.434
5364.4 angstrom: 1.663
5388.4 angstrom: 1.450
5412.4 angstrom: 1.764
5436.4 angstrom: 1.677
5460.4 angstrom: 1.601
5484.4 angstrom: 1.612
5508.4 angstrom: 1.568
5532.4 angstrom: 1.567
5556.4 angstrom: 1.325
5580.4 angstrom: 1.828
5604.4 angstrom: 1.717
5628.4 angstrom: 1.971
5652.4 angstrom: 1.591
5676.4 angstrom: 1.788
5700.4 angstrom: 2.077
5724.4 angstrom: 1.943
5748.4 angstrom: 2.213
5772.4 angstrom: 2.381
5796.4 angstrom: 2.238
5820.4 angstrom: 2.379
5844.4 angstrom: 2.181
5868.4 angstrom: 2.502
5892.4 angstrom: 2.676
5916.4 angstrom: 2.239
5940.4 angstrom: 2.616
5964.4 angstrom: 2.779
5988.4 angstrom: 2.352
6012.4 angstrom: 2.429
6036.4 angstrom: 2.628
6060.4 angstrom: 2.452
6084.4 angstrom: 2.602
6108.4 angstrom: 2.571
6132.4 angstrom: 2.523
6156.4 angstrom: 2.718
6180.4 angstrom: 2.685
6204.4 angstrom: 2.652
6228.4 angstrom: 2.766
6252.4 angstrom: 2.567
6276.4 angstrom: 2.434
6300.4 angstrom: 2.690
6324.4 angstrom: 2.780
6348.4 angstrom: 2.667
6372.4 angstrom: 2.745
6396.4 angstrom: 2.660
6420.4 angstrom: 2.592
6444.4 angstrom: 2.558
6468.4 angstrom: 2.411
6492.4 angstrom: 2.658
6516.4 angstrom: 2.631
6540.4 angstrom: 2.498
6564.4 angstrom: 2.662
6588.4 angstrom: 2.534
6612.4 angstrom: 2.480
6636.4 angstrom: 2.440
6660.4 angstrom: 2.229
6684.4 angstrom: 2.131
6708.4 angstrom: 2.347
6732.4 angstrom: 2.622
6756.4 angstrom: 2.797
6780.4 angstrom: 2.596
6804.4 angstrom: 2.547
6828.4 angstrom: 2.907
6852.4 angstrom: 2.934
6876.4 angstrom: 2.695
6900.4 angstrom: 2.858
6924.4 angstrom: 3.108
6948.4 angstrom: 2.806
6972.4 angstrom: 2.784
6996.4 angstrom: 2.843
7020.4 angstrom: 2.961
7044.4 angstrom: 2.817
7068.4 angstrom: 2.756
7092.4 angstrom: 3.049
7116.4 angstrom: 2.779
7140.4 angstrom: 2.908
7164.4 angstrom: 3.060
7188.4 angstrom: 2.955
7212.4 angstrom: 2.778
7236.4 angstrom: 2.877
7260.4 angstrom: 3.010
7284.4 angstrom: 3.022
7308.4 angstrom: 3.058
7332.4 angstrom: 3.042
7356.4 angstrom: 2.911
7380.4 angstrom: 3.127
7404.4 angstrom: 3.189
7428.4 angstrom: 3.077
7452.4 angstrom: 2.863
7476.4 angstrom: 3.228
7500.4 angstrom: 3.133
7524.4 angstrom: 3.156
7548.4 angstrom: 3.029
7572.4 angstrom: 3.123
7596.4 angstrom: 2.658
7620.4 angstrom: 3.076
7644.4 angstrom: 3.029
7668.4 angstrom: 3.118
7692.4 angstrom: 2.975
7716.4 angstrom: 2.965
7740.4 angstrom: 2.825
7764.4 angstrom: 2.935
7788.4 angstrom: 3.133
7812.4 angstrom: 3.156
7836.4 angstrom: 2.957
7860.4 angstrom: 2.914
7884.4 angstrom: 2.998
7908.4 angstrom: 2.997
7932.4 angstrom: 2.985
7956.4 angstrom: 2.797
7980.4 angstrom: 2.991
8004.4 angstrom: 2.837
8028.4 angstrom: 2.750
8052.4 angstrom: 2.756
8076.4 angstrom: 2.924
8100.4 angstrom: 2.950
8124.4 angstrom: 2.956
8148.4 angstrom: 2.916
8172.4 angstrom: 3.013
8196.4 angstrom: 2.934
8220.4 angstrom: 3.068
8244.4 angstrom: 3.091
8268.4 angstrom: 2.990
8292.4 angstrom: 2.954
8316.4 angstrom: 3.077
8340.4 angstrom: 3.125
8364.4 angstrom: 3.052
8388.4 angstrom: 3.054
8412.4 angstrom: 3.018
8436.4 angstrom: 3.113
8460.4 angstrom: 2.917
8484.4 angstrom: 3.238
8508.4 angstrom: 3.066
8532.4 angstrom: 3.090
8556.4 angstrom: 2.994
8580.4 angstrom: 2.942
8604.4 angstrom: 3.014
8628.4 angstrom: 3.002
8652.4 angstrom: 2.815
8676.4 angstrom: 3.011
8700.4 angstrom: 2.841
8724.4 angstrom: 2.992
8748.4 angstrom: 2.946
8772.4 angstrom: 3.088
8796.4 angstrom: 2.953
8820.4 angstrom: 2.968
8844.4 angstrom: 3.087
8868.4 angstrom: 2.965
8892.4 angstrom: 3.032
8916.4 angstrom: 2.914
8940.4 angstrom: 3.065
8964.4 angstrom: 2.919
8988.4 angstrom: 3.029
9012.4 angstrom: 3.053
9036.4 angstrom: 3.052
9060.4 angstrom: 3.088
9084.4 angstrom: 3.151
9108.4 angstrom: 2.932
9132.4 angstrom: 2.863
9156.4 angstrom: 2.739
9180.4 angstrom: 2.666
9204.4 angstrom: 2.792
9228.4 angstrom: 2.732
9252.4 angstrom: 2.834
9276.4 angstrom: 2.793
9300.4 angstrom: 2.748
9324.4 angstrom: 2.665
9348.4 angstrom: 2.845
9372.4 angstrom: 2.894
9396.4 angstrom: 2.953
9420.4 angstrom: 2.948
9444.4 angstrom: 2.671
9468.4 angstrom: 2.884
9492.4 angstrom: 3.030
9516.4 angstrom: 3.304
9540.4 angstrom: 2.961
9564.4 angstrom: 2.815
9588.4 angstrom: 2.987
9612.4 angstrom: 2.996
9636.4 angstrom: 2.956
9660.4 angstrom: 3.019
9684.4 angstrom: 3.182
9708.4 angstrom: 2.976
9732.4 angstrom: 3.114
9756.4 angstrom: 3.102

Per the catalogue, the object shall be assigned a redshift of 0.289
